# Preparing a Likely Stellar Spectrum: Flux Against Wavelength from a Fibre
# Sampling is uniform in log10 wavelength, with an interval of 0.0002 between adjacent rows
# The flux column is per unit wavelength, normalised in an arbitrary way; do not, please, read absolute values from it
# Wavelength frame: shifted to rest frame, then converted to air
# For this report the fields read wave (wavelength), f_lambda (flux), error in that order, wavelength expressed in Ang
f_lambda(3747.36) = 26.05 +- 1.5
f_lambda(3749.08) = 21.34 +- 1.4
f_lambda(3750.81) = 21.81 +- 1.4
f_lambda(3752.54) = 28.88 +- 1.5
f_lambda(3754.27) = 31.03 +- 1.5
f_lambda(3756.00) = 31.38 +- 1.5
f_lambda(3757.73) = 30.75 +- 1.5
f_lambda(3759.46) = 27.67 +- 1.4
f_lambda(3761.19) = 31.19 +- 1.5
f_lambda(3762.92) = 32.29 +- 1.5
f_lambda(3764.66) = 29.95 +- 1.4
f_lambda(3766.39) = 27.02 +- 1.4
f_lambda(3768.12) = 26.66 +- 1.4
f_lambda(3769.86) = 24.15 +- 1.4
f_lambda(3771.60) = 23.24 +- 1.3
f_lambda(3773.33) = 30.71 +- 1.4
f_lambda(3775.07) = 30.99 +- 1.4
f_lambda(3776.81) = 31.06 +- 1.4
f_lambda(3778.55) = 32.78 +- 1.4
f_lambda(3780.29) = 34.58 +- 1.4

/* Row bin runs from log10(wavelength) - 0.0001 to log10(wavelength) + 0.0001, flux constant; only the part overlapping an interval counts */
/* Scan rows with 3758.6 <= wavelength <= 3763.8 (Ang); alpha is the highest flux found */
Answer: 32.29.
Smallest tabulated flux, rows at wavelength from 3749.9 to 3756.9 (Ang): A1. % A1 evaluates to 21.81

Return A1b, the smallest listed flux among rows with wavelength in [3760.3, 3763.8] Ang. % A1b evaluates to 31.19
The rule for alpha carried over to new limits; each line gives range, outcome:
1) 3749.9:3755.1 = 31.03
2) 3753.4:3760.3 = 31.38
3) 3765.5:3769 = 27.02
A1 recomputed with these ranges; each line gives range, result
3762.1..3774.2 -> 23.24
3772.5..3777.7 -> 30.71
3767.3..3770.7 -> 24.15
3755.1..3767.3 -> 27.02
